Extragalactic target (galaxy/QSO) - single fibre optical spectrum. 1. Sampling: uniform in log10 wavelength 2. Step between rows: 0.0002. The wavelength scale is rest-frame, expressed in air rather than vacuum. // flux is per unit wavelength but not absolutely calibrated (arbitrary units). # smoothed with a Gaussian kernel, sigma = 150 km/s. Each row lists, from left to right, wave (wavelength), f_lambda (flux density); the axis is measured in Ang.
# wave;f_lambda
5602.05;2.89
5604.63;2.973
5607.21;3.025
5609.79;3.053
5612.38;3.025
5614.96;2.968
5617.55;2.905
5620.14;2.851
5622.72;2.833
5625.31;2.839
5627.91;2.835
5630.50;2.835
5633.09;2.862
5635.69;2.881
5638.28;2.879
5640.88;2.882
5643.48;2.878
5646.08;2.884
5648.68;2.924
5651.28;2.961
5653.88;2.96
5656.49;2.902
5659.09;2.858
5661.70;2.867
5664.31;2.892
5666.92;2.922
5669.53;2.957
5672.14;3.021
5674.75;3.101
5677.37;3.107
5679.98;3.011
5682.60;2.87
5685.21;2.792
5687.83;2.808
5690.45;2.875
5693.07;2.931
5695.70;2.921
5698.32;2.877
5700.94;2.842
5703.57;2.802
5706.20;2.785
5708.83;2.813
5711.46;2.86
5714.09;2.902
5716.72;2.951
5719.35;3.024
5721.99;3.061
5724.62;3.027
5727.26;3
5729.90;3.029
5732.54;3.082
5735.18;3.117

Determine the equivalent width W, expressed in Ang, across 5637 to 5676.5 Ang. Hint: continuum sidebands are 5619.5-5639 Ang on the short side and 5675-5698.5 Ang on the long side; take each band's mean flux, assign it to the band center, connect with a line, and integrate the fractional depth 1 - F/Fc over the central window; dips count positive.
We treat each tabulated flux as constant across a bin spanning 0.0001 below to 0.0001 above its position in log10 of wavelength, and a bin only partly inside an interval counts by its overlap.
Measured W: -0.6 Ang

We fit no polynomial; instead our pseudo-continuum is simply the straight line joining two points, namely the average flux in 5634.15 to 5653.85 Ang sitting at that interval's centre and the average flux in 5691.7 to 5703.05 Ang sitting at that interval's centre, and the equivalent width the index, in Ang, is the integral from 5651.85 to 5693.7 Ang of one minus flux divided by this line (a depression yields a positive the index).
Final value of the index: -0.53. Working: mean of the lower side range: 2.9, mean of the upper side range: 2.89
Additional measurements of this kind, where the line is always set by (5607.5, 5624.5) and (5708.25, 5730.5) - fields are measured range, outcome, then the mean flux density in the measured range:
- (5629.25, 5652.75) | 0.48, 2.89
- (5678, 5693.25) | 0.36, 2.89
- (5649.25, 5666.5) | 0.25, 2.91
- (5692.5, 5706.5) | 0.47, 2.86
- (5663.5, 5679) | -0.26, 3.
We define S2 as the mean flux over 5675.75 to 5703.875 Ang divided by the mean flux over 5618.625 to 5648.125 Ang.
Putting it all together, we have 1.01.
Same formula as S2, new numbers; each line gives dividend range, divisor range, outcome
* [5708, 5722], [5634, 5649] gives 1.02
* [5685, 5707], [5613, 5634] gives 0.99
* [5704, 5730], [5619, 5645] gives 1.03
